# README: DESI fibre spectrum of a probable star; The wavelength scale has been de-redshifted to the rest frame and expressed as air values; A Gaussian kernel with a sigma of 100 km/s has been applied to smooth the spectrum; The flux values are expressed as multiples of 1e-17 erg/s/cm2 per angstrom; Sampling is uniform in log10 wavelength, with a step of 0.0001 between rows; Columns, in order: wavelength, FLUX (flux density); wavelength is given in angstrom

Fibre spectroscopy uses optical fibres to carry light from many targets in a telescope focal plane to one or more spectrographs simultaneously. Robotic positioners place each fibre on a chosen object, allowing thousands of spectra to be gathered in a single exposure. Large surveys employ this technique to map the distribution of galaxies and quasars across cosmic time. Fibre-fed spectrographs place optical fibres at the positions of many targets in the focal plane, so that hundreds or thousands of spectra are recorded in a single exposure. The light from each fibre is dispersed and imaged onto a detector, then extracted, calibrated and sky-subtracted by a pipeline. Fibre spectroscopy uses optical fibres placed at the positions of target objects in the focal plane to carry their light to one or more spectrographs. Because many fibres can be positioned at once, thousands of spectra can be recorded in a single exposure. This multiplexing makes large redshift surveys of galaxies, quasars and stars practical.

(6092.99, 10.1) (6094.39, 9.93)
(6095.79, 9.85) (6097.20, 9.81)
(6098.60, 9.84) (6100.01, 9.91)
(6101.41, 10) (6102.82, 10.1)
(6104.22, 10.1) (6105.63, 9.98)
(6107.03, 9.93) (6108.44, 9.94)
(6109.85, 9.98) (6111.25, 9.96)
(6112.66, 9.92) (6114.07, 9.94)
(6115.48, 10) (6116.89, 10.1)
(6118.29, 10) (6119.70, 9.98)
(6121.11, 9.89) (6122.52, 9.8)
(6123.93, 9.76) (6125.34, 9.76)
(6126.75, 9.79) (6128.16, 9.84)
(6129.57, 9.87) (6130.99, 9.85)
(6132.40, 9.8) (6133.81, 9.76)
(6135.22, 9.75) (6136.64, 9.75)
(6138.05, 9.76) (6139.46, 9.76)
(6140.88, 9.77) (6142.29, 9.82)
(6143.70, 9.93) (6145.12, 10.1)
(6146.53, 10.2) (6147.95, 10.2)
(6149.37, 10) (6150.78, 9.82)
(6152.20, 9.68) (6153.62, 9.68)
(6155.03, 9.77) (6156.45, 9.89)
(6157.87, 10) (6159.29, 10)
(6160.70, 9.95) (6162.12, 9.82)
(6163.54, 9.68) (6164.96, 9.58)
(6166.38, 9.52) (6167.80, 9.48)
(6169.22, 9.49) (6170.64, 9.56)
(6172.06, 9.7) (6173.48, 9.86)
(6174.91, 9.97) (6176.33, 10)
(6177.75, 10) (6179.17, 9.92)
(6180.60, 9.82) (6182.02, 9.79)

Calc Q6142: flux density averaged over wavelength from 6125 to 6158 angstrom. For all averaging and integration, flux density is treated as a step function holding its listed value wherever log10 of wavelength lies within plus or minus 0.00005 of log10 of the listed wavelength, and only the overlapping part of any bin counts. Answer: 9.85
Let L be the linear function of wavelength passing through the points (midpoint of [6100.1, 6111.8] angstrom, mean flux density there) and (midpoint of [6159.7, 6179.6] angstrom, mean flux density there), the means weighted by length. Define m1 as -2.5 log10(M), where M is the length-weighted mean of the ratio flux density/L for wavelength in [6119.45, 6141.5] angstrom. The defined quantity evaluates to 0.01 mag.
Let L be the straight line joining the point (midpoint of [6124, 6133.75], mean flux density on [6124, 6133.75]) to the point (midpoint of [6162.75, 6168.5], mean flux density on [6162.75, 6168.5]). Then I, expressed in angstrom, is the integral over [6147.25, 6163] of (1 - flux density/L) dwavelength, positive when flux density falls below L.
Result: -0.4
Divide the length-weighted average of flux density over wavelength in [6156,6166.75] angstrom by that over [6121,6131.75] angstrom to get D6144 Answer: 1.00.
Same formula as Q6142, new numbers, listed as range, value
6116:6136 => 9.85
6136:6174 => 9.81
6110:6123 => 9.96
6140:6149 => 9.99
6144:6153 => 9.98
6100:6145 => 9.89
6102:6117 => 9.99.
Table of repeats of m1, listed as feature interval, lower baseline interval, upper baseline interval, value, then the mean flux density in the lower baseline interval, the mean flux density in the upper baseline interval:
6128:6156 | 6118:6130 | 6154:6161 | 0.00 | 9.85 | 9.92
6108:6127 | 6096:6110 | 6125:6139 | -0.01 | 9.95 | 9.79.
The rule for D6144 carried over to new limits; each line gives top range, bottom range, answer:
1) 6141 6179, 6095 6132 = 0.99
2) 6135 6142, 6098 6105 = 0.98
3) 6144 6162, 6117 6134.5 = 1.01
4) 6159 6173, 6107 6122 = 0.97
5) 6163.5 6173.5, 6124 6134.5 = 0.98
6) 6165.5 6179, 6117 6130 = 0.99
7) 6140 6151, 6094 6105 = 1.00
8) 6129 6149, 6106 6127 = 1.00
